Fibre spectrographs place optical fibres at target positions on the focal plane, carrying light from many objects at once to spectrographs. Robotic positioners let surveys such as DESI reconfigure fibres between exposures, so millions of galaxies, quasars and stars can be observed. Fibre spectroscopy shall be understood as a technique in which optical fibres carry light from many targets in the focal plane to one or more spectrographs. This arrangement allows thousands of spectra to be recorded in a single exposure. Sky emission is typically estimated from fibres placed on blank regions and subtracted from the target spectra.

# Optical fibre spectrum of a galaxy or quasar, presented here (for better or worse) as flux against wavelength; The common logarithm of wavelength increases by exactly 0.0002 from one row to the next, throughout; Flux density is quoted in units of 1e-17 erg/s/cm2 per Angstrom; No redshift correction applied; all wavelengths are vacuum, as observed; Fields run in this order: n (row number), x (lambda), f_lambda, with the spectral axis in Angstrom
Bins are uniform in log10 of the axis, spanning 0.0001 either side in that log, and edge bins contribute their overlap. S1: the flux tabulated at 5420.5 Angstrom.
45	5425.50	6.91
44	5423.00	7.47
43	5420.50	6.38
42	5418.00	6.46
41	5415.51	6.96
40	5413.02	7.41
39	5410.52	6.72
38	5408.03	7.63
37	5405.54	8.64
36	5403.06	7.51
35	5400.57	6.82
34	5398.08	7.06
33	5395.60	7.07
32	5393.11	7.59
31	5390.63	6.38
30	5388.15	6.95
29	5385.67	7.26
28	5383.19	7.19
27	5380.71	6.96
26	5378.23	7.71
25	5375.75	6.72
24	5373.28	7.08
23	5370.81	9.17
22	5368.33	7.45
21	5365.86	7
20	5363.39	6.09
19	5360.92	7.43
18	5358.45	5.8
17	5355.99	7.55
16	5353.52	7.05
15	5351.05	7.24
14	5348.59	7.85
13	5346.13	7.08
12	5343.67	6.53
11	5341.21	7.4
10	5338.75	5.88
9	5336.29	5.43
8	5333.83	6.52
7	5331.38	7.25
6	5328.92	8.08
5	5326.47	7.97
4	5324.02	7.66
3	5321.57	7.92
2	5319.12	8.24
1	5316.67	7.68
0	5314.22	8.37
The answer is 6.38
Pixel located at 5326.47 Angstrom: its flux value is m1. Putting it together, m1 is 7.97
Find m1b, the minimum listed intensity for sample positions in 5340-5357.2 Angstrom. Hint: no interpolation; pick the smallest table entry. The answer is 6.53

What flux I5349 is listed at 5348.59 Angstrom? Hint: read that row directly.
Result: 7.85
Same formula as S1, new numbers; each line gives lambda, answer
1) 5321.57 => 7.92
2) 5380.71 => 6.96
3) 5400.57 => 6.82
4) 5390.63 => 6.38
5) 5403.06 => 7.51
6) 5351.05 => 7.24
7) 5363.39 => 6.09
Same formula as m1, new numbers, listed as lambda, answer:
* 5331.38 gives 7.25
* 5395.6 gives 7.07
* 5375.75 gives 6.72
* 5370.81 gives 9.17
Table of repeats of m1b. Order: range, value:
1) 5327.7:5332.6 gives 7.25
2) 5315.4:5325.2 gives 7.66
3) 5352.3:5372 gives 5.8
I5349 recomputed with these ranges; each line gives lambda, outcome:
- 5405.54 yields 8.64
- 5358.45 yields 5.8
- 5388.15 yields 6.95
